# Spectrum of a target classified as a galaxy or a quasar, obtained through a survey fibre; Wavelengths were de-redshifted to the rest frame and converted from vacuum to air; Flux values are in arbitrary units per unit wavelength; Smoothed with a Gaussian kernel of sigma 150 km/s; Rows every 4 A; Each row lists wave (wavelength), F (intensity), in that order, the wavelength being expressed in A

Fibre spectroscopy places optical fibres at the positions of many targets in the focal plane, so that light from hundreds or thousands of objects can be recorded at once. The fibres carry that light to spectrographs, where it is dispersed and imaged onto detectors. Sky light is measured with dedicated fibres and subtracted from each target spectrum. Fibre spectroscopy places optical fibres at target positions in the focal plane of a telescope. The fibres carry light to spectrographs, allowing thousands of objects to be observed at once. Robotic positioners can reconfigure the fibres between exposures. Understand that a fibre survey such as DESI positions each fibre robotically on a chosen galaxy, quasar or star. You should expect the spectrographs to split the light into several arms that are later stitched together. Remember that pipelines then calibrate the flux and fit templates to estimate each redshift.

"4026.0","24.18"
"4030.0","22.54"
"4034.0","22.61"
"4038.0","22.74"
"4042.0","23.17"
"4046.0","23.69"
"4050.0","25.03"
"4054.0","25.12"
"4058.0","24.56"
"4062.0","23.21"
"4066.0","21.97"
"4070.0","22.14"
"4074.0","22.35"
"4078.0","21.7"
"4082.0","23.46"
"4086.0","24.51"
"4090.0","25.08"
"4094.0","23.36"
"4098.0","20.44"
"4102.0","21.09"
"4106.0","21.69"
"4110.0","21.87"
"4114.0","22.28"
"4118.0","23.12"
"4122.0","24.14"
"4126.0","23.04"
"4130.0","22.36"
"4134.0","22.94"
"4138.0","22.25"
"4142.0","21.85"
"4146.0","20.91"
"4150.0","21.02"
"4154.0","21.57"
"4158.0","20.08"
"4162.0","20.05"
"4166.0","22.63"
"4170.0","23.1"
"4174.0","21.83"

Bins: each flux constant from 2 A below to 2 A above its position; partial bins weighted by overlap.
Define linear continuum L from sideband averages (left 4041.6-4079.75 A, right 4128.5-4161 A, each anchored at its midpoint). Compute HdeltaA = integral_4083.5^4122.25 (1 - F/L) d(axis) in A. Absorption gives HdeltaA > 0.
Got -0.5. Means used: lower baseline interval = 23.3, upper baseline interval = 21.6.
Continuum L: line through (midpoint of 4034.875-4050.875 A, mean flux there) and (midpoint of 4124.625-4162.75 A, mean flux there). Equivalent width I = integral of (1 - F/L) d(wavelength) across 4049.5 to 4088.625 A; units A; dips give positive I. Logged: -0.6 A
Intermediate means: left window 23.5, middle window 23.4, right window 21.6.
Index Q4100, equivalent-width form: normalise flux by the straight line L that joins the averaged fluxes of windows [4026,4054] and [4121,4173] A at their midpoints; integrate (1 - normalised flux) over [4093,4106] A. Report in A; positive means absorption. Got 0.6 A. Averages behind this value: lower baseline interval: 23.5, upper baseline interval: 22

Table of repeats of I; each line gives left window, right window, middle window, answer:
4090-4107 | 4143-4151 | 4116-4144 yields -1.8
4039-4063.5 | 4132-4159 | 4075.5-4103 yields 0.3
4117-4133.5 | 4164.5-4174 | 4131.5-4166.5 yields 2.2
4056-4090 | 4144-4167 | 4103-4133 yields -0.9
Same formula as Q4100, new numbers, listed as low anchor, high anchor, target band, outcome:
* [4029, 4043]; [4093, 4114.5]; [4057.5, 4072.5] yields -0.3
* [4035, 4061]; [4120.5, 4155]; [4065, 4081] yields 0.9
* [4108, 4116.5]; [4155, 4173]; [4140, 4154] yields 0.3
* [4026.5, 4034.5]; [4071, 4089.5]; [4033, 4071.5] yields -0.8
